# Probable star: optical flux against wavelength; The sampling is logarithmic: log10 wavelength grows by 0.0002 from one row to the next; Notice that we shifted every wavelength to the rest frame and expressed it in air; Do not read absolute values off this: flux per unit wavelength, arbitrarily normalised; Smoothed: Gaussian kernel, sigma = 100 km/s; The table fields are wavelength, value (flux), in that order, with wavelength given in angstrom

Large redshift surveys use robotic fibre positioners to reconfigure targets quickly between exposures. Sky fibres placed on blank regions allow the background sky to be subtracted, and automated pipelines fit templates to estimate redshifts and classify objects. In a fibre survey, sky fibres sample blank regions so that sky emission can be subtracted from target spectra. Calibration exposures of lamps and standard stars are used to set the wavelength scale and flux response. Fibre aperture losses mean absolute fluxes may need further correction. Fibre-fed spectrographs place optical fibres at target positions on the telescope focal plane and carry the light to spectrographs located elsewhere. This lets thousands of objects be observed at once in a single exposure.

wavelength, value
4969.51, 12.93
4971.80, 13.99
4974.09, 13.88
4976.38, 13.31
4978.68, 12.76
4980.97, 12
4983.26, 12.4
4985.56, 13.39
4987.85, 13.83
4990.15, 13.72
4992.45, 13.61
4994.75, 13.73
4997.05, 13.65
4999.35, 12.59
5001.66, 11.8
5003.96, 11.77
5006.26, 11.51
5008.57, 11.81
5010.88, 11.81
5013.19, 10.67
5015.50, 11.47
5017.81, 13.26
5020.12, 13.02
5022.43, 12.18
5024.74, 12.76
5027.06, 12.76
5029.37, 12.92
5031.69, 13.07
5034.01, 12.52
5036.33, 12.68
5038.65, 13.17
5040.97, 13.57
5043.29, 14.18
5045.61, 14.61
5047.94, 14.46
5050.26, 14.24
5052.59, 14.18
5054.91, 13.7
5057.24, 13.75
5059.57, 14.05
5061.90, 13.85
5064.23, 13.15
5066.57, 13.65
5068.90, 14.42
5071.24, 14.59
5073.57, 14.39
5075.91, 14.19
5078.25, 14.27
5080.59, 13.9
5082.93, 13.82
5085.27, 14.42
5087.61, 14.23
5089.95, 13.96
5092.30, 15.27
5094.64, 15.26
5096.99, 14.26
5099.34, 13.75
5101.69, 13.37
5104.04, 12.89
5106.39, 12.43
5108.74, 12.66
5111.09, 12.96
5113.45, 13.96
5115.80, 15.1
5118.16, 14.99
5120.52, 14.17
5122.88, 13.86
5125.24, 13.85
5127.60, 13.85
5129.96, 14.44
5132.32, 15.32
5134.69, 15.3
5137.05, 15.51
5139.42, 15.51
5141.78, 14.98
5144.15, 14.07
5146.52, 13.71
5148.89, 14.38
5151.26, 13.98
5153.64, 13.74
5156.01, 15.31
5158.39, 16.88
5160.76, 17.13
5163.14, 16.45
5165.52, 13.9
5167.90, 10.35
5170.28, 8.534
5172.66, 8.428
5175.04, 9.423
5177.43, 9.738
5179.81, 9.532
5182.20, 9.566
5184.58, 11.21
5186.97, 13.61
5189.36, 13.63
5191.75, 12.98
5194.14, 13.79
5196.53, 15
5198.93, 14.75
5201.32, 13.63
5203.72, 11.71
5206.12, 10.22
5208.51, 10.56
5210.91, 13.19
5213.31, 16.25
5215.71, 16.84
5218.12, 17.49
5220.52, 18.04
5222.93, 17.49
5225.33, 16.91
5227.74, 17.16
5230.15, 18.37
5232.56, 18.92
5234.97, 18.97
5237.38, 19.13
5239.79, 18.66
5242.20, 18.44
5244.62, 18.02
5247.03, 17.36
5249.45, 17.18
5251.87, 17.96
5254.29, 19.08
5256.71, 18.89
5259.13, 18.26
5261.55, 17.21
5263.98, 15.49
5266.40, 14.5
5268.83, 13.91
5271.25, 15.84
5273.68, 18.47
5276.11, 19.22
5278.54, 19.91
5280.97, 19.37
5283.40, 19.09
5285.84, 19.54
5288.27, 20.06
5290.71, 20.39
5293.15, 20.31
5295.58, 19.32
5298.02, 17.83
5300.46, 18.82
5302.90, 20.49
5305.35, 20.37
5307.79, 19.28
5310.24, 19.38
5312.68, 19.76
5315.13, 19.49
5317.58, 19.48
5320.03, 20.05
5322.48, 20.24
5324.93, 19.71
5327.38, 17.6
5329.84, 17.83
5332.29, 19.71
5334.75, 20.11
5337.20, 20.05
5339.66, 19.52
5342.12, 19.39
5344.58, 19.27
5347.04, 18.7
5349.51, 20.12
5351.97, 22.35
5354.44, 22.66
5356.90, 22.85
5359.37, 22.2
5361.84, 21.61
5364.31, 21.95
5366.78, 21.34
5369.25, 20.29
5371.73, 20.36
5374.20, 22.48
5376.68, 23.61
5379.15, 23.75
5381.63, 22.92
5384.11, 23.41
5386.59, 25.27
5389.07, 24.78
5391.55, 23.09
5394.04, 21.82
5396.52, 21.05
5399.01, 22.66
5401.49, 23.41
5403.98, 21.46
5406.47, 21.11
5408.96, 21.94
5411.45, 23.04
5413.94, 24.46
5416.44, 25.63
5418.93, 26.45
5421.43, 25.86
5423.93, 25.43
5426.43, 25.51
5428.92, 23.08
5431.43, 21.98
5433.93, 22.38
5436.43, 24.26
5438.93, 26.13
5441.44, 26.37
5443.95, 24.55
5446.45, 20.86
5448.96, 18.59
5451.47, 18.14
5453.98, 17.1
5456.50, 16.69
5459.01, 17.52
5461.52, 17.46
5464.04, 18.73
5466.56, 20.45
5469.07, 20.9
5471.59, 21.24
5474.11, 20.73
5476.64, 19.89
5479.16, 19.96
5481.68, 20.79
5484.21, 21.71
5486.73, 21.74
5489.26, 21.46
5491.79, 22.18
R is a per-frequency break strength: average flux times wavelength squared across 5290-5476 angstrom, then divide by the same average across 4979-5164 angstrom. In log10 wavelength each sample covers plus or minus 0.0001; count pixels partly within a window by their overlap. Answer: 1.7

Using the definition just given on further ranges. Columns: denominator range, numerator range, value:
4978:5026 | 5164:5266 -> 1.29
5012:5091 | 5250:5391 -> 1.64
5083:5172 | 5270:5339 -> 1.46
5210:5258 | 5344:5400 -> 1.31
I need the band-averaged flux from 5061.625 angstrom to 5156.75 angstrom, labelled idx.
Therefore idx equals 14.2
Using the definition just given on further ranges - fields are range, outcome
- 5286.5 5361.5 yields 19.9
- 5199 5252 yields 16.4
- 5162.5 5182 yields 10.6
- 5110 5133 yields 14.2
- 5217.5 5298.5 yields 18.2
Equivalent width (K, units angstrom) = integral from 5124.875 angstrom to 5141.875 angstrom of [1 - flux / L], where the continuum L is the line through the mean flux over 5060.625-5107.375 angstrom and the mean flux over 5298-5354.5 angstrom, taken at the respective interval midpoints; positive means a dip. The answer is 0.3 angstrom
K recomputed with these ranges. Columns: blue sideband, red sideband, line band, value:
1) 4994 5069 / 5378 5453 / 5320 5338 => 1.4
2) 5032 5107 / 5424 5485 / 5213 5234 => -1.0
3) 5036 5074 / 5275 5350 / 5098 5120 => 2.2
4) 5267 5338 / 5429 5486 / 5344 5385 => -4.1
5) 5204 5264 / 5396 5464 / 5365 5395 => -2.6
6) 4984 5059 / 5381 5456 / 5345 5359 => 0.1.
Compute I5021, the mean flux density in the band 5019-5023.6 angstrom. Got 12.6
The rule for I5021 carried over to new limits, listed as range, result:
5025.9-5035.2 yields 12.8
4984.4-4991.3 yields 13.6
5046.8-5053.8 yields 14.3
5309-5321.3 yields 19.6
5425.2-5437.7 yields 23.5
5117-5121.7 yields 14.6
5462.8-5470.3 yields 20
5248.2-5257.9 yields 18.3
